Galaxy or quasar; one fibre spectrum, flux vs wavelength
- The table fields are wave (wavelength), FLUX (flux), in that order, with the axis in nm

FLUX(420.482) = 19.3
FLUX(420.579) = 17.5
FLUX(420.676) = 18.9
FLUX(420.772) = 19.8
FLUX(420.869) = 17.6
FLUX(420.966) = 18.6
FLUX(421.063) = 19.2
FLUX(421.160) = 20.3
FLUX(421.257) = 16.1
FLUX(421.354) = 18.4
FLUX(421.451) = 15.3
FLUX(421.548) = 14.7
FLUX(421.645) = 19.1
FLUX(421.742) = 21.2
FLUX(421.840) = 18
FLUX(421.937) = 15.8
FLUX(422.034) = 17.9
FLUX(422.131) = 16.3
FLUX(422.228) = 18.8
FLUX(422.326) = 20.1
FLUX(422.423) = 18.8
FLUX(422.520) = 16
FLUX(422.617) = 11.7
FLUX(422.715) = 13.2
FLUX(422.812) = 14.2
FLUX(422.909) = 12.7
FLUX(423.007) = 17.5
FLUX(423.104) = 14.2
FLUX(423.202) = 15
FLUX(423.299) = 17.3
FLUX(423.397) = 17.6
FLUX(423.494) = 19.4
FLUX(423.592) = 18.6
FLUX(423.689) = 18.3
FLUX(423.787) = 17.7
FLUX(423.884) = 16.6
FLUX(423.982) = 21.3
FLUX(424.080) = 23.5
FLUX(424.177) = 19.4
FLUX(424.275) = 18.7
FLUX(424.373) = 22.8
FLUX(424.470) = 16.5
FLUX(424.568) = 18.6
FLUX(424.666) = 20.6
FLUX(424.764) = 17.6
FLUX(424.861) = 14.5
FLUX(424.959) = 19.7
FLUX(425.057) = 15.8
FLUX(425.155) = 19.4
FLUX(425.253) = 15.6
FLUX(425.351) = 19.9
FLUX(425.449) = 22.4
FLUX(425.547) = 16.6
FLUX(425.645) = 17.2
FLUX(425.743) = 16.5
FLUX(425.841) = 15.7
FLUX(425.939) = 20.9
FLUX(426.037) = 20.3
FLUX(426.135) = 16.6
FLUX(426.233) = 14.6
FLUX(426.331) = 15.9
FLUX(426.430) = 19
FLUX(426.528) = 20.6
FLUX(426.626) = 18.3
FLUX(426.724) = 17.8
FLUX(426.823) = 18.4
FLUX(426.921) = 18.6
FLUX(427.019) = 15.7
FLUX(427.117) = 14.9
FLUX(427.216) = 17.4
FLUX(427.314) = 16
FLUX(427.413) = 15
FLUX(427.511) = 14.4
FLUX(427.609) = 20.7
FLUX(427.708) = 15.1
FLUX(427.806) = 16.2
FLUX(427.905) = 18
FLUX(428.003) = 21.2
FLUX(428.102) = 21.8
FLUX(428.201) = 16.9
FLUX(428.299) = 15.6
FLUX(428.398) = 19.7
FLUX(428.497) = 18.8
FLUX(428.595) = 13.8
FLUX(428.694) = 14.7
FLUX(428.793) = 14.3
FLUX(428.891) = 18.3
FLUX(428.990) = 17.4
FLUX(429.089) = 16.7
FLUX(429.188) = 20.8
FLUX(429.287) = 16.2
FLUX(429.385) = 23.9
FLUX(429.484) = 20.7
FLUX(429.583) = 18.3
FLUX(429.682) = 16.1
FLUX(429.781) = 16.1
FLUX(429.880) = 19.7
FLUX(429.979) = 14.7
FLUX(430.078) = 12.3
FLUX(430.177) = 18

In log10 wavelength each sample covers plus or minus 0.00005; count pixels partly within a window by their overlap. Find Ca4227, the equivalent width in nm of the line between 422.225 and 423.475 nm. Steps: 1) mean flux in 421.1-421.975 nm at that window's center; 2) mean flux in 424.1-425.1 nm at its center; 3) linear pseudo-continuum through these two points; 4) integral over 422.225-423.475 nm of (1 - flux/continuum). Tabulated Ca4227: 0.15 nm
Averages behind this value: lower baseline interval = 17.7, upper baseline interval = 18.6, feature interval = 15.9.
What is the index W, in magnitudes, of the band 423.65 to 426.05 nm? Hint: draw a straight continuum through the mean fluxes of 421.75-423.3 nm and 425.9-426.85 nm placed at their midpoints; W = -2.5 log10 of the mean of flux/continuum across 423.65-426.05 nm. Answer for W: -0.07 mag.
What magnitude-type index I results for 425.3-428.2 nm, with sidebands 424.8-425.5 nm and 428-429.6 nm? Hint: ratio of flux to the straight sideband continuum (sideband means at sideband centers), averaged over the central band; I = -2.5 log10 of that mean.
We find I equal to 0.02 mag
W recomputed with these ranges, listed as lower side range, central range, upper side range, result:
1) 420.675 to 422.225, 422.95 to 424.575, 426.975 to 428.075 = -0.051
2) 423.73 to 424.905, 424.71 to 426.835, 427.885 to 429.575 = 0.051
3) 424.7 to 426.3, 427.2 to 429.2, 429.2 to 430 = 0.061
